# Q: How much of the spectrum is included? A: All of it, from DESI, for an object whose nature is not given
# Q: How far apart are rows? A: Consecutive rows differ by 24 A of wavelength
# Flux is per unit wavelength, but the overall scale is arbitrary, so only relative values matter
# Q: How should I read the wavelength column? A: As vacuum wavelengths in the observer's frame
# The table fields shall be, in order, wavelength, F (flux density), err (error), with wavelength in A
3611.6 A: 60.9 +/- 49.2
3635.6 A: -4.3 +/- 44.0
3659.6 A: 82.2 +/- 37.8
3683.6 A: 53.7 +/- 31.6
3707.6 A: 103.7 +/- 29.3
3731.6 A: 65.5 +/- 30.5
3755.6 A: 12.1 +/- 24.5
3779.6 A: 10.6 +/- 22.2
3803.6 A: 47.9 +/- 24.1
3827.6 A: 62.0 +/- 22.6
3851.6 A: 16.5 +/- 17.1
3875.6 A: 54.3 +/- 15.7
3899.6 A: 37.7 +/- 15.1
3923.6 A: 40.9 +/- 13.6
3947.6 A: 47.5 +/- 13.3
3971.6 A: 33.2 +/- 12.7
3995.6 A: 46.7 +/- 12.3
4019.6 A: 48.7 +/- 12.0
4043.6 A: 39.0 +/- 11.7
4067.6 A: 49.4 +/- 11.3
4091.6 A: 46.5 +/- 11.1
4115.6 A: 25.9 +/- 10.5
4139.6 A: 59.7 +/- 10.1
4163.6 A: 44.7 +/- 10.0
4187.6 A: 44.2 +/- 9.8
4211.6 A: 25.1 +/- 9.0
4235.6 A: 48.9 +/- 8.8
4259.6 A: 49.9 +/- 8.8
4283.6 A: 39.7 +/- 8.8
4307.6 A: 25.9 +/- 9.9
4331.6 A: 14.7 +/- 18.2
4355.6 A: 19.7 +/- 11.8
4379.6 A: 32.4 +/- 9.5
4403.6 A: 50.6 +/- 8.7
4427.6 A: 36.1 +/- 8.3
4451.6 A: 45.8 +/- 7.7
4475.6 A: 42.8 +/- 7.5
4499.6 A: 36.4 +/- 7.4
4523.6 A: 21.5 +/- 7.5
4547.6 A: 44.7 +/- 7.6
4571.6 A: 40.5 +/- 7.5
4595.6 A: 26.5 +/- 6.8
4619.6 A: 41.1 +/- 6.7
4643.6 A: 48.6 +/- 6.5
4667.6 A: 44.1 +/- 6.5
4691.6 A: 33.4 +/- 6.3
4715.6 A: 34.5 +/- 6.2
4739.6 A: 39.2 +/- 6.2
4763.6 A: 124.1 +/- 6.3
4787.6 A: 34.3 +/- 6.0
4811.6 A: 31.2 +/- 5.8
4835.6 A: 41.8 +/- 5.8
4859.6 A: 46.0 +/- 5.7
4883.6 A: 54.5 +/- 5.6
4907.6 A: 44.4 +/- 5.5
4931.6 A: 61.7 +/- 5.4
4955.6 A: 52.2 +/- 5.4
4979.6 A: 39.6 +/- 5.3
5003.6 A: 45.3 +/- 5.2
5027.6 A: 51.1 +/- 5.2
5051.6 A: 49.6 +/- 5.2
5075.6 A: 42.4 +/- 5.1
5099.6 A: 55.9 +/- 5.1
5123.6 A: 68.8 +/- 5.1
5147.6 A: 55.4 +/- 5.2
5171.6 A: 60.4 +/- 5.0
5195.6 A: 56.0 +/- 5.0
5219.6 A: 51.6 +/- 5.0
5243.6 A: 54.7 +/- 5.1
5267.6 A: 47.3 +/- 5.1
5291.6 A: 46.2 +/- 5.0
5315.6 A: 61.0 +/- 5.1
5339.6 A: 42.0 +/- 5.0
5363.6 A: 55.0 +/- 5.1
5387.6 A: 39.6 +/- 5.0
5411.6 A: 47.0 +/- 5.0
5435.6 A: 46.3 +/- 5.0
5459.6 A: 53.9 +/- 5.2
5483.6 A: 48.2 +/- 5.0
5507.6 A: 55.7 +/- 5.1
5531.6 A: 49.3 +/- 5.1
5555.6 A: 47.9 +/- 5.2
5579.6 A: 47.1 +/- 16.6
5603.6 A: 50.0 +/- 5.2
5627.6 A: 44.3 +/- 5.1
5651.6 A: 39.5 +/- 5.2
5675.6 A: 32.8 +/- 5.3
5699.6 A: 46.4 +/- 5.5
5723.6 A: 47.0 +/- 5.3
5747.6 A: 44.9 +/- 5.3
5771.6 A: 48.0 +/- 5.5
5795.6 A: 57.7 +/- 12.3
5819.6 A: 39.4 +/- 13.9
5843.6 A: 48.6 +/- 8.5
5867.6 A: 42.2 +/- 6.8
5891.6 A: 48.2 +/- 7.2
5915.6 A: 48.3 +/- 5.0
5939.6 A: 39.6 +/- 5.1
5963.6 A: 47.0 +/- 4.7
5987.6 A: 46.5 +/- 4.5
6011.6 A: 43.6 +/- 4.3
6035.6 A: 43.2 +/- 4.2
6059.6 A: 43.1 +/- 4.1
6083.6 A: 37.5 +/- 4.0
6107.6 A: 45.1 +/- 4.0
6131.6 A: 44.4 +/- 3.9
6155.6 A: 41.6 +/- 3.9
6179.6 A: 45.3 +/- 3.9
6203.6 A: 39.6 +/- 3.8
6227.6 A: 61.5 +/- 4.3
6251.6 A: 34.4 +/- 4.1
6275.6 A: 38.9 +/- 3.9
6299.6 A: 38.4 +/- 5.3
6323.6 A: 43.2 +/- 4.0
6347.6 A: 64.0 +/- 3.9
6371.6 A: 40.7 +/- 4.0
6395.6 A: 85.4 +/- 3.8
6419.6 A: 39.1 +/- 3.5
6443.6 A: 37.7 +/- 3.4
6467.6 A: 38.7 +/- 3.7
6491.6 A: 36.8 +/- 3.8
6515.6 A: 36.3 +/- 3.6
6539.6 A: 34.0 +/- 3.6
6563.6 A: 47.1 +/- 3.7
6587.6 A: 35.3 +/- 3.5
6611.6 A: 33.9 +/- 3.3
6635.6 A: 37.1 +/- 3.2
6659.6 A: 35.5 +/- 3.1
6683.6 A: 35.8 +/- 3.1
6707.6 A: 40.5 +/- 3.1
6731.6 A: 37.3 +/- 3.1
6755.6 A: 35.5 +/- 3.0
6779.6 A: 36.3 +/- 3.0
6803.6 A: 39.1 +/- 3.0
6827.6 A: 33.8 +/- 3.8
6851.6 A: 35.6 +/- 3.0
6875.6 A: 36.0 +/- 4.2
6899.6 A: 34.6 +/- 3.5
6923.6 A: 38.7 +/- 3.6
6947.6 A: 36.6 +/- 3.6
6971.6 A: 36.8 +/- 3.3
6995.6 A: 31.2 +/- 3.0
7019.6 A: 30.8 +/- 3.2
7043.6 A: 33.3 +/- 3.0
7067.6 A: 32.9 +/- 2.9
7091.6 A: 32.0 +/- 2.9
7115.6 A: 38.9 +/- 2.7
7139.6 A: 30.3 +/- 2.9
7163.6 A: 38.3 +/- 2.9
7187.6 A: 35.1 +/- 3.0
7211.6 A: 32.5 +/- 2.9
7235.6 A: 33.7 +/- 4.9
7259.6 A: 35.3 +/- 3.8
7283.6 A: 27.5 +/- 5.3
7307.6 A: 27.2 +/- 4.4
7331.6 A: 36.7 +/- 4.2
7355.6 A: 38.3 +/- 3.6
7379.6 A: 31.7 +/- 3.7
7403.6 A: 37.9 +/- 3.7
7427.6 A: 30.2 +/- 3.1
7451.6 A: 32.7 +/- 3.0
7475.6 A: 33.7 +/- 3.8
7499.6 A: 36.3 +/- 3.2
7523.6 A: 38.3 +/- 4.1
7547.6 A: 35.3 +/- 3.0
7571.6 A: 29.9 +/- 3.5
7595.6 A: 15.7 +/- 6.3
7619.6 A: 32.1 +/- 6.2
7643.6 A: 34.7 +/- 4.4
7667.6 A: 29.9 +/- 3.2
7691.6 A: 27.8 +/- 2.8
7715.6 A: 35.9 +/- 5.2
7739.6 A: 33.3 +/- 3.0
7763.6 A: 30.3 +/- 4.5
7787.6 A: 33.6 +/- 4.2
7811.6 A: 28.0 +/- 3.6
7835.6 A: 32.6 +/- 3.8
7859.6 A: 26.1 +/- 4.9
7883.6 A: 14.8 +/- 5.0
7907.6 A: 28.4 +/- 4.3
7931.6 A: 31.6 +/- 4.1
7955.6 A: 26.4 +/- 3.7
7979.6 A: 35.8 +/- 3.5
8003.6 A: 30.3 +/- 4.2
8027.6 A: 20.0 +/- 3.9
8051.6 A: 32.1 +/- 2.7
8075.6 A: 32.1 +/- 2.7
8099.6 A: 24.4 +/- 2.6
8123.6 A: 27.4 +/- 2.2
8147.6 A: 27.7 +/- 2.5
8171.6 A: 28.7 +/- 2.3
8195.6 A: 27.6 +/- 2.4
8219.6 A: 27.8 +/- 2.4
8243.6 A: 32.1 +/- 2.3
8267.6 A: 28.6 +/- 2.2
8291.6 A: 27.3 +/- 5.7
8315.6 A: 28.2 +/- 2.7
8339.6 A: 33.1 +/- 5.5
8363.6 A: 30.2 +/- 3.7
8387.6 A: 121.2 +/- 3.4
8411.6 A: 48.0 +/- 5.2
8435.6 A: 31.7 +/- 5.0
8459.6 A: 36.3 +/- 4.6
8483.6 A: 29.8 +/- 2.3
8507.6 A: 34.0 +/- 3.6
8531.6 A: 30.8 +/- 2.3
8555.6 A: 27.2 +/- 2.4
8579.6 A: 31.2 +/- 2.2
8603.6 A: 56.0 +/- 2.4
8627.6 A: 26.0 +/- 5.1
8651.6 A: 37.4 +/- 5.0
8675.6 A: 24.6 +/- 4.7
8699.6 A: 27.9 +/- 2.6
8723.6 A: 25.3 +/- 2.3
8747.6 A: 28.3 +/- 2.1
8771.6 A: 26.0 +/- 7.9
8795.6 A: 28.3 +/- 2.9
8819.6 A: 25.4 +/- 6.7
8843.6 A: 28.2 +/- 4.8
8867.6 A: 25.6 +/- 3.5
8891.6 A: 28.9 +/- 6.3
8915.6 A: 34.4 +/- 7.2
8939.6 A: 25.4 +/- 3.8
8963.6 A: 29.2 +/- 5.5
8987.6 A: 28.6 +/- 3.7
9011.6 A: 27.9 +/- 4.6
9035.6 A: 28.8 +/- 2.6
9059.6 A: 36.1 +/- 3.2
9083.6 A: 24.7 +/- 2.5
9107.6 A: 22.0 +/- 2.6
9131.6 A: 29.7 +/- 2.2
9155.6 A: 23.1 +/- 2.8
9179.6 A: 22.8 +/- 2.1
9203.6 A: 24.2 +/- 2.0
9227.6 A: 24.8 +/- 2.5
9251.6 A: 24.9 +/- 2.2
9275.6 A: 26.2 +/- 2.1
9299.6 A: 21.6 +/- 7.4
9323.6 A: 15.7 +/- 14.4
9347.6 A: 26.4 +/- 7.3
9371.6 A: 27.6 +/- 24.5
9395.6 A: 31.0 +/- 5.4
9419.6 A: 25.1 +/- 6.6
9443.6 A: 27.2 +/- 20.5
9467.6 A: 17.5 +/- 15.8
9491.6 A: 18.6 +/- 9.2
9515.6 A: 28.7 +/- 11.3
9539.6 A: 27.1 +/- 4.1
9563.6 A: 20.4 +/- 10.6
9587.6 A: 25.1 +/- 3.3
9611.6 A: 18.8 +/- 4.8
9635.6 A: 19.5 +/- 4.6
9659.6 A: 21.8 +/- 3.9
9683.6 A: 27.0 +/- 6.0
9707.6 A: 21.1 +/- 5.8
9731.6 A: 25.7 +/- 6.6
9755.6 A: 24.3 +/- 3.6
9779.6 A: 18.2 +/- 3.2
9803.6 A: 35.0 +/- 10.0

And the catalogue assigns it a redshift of 0.28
